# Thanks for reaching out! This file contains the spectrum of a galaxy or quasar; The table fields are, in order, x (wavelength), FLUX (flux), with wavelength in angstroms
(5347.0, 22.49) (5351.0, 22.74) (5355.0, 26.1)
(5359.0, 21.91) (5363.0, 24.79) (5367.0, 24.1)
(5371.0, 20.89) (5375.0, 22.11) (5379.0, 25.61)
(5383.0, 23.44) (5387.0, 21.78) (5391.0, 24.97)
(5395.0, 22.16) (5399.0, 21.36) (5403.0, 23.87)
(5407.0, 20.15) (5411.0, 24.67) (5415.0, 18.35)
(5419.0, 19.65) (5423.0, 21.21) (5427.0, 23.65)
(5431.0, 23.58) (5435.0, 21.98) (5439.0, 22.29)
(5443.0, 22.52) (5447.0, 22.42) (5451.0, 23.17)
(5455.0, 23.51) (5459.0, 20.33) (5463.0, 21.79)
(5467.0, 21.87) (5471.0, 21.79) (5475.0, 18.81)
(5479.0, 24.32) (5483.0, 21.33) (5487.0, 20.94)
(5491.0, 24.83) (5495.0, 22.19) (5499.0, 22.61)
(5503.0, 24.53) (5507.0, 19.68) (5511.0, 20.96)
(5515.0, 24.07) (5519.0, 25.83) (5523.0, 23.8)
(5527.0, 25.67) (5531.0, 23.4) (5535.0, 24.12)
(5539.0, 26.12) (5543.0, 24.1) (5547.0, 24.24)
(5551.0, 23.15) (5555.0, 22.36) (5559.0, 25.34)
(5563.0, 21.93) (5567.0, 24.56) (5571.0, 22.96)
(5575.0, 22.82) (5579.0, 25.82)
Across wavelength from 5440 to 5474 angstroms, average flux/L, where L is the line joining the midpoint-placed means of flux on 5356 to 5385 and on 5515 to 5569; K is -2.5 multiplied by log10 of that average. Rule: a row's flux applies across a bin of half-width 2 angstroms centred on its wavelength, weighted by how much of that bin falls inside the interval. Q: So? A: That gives 0.08 mag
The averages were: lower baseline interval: 23.4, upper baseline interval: 24.2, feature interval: 22.1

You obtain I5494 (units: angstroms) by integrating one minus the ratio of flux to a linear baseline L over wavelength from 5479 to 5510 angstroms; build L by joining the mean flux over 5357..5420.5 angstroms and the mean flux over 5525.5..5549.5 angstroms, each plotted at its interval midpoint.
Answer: 2.04 angstroms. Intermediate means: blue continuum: 22.5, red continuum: 24.6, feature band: 22.4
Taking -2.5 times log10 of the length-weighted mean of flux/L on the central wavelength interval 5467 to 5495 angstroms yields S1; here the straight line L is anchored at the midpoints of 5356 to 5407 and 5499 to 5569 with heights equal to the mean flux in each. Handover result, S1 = 0.07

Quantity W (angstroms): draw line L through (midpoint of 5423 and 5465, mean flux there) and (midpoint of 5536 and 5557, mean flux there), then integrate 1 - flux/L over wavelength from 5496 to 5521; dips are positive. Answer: 0.5 angstroms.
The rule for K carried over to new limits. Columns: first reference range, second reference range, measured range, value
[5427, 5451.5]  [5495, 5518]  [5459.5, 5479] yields 0.063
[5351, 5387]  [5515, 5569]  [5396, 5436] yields 0.087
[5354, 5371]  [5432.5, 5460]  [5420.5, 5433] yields 0.001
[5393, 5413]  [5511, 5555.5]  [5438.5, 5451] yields 0.022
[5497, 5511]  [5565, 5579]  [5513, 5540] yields -0.093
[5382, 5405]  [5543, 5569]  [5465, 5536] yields 0.028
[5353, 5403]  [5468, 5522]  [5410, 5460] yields 0.039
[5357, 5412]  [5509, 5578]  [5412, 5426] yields 0.139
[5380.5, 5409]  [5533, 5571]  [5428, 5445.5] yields 0.014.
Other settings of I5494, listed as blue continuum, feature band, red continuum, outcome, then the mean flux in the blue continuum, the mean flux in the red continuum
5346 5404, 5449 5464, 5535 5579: 0.8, 23.2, 23.9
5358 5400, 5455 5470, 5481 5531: 0.9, 23.1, 23.1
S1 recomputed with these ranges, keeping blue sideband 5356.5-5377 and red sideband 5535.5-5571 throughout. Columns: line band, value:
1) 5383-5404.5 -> 0.01 mag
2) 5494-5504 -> 0.03 mag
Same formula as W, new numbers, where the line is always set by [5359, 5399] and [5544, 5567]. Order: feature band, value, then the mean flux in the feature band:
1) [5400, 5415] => 0.7 angstroms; 22.2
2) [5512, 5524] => -0.4 angstroms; 24.3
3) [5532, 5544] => -0.6 angstroms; 24.7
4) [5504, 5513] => 1.0 angstroms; 20.8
